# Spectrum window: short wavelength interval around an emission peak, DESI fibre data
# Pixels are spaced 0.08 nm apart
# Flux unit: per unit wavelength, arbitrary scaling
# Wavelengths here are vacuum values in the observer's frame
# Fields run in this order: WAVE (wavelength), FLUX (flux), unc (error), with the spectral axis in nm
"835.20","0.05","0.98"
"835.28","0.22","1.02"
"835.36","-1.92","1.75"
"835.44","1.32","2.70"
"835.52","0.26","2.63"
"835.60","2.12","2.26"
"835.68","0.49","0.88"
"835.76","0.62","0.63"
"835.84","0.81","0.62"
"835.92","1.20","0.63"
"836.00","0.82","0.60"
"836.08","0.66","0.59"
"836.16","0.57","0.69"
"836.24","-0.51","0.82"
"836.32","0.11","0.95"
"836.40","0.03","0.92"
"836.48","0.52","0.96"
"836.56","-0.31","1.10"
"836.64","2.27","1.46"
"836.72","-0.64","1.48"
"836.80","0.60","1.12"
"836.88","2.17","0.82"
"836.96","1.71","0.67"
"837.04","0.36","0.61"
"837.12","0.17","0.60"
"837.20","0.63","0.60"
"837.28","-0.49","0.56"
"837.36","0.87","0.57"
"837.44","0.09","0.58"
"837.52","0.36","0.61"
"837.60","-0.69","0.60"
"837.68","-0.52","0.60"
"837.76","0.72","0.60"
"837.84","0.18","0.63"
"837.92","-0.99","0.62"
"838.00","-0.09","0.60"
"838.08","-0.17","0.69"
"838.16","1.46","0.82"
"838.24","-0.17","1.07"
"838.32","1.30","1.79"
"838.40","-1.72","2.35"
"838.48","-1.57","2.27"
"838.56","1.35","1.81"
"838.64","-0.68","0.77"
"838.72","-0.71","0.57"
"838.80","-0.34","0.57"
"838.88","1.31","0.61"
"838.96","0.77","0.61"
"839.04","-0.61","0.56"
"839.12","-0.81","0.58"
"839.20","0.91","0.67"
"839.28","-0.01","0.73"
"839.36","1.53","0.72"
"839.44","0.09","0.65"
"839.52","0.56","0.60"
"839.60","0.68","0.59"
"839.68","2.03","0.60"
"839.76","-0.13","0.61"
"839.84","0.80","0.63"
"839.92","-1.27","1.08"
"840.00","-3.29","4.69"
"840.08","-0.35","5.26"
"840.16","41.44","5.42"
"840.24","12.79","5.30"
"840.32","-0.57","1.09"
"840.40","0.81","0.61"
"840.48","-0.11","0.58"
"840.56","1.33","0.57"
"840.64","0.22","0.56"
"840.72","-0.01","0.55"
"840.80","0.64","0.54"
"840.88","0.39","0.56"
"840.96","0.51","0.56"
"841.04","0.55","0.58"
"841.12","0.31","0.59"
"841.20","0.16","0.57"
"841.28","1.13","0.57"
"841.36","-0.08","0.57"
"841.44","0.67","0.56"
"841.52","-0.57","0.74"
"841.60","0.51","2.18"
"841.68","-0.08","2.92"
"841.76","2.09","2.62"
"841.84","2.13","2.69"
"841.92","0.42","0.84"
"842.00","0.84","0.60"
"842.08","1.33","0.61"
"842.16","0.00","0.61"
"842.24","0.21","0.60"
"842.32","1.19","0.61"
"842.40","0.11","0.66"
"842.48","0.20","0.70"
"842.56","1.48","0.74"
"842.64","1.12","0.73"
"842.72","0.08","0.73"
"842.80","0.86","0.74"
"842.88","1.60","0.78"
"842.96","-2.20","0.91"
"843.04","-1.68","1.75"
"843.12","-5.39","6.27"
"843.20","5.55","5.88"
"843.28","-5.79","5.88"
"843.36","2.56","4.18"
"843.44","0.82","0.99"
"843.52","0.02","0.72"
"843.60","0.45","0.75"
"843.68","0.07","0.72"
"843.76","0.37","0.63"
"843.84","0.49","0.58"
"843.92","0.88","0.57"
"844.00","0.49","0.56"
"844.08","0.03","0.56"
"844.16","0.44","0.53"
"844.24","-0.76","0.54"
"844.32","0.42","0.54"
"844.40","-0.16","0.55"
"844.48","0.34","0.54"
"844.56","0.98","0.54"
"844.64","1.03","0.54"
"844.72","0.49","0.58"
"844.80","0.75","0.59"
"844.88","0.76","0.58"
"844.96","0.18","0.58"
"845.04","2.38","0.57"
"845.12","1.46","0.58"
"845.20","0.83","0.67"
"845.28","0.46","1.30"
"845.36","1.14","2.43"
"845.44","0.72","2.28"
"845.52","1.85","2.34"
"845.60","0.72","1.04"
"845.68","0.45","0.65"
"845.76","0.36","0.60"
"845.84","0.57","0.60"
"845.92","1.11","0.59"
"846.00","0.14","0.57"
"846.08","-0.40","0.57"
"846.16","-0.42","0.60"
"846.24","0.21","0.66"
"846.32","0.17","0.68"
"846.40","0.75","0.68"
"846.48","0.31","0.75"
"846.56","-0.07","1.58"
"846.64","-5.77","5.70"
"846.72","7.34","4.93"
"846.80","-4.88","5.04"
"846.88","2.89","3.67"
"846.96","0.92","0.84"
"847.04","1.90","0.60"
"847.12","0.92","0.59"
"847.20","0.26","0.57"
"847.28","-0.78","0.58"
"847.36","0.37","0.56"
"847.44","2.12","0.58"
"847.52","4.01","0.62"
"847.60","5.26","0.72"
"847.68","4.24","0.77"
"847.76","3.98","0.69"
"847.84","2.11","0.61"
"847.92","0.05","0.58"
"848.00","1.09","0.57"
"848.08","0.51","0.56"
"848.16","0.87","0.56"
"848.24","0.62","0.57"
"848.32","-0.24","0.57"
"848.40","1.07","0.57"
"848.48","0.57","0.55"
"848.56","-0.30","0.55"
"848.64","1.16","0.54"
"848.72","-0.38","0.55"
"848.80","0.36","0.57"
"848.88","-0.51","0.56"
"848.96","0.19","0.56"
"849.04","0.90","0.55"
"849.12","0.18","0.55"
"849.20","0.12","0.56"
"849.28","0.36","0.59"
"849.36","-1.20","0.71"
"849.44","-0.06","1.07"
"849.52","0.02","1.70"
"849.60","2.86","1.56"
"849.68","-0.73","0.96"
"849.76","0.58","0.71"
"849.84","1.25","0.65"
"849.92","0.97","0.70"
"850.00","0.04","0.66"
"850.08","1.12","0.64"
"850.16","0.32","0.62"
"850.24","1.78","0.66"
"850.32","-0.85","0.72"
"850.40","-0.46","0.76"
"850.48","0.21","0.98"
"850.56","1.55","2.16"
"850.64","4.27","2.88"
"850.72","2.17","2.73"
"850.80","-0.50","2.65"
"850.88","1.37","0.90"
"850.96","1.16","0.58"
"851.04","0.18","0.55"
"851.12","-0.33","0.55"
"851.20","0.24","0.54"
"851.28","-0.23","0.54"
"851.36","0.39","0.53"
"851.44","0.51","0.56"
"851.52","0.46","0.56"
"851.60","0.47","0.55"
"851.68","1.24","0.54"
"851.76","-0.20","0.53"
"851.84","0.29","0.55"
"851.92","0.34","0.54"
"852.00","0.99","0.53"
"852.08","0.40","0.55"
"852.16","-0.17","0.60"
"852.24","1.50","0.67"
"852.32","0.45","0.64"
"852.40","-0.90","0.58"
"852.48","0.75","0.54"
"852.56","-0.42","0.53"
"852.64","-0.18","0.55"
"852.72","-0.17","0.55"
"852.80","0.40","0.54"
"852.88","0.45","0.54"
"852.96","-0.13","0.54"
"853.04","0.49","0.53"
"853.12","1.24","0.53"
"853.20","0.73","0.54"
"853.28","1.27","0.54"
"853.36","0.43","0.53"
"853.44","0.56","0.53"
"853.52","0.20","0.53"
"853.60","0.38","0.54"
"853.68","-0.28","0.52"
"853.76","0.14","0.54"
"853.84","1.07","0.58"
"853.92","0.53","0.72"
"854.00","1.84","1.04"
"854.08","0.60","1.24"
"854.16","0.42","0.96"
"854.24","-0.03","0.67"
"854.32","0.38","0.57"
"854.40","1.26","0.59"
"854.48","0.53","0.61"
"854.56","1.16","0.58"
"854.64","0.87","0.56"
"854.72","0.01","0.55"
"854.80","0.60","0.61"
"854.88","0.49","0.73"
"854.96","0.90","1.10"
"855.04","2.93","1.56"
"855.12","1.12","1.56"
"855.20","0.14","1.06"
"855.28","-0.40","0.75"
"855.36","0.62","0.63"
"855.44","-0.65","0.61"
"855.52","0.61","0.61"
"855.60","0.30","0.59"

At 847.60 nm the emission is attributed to H-beta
